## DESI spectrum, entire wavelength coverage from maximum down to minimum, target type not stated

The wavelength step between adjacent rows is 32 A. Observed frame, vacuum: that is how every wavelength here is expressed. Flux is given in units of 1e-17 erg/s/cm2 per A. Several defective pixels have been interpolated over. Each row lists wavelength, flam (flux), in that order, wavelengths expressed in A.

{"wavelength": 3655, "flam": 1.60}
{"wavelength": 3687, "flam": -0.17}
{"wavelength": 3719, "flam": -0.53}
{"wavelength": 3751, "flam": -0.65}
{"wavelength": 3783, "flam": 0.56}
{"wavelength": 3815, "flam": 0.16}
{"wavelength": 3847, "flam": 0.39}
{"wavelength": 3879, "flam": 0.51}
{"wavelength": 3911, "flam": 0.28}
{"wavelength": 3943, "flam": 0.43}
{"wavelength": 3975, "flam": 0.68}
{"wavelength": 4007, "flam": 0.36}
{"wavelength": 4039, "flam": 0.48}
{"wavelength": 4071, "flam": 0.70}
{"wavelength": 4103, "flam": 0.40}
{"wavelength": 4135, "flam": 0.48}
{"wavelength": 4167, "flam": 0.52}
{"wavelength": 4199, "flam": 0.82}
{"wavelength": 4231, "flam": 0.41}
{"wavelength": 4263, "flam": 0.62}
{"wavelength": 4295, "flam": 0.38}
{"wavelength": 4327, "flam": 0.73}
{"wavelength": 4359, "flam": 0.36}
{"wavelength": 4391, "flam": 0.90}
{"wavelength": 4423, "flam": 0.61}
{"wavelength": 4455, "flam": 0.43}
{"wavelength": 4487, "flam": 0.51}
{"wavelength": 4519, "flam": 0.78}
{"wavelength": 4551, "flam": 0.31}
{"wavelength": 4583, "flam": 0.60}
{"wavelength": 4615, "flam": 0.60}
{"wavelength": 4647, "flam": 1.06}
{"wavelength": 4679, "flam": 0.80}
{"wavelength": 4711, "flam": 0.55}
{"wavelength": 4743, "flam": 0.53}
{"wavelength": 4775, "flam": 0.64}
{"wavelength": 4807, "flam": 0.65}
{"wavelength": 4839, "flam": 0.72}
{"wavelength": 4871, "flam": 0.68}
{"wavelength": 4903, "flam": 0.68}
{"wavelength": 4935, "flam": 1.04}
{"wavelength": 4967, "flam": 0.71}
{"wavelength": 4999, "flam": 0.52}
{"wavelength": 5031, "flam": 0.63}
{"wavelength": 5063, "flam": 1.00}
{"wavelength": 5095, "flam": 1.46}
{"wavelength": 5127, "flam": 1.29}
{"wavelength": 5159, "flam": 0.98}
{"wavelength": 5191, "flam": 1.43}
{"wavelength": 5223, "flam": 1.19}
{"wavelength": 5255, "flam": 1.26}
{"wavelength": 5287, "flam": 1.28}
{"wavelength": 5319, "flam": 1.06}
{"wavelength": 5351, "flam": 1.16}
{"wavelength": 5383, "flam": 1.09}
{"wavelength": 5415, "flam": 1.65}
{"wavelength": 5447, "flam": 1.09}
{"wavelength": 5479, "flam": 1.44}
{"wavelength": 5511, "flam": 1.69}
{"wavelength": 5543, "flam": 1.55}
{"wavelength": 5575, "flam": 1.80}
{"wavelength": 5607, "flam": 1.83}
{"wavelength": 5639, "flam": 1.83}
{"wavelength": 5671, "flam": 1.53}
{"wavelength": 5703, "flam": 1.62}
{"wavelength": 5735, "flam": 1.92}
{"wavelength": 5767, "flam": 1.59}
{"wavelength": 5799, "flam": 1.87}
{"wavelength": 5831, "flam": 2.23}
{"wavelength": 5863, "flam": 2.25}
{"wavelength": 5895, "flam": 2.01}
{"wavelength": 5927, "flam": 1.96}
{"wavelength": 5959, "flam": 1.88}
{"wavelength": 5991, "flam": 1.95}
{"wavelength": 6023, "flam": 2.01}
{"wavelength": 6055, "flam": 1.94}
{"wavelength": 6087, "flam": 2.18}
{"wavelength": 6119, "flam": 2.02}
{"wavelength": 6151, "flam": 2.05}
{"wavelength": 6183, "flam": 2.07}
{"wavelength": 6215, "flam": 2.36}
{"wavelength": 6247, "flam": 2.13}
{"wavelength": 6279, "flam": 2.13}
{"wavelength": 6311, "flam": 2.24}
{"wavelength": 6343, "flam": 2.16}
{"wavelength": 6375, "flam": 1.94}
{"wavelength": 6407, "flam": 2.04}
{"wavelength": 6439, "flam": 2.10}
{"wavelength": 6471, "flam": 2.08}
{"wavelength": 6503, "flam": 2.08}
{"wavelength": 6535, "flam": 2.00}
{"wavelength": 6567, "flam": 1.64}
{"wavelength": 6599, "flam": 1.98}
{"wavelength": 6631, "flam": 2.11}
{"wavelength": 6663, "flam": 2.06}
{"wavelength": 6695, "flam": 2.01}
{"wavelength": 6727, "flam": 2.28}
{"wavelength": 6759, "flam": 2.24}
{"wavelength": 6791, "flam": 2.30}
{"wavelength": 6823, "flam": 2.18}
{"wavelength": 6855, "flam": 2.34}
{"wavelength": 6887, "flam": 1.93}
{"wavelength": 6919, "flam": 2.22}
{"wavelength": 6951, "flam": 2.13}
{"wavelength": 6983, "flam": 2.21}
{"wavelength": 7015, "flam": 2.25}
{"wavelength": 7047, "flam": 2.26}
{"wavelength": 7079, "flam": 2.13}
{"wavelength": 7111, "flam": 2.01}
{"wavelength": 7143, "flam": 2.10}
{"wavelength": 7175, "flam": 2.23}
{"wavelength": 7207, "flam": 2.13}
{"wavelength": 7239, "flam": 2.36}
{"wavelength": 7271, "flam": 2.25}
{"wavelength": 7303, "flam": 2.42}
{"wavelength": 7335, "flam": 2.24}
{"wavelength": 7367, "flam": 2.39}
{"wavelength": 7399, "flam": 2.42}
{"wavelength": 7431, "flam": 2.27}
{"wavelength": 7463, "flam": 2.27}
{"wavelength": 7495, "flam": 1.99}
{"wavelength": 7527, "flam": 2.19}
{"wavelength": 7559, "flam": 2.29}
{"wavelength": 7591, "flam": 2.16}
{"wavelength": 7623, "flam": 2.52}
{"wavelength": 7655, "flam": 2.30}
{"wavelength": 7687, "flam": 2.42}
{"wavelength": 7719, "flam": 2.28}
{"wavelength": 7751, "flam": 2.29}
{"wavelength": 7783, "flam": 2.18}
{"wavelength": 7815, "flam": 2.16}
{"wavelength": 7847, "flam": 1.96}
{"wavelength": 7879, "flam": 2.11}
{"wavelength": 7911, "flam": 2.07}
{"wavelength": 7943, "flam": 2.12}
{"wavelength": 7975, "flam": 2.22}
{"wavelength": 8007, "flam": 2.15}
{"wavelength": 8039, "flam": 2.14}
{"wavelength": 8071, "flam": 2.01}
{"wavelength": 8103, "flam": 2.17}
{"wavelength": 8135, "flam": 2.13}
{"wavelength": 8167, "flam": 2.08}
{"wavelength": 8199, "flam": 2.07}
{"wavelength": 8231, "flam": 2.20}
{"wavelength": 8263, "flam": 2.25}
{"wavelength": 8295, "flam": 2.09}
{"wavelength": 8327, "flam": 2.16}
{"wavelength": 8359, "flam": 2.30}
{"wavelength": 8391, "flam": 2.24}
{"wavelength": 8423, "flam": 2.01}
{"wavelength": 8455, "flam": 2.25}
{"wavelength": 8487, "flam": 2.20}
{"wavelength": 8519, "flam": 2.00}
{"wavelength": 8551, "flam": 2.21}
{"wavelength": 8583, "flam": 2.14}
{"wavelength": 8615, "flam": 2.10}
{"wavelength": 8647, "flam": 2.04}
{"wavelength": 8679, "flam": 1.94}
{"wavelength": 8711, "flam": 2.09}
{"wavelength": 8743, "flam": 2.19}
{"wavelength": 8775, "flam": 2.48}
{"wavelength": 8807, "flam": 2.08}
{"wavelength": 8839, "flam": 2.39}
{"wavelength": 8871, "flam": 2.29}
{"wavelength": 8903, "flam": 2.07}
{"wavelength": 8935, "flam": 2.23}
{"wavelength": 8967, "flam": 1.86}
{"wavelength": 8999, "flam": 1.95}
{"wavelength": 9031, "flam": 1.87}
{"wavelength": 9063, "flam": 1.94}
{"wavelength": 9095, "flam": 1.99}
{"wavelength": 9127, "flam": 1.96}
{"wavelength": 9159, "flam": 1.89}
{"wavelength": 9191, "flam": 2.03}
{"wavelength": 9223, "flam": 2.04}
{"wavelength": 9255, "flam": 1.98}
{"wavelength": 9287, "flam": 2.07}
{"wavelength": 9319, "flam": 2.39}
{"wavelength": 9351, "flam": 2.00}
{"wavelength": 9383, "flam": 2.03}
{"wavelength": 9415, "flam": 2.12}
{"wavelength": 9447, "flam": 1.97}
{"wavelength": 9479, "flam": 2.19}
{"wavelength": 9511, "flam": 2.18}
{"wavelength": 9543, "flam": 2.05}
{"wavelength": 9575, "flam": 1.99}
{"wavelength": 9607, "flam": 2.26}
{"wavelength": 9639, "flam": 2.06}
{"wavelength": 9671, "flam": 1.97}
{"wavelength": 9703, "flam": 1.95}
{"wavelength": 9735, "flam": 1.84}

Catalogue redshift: 0.269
